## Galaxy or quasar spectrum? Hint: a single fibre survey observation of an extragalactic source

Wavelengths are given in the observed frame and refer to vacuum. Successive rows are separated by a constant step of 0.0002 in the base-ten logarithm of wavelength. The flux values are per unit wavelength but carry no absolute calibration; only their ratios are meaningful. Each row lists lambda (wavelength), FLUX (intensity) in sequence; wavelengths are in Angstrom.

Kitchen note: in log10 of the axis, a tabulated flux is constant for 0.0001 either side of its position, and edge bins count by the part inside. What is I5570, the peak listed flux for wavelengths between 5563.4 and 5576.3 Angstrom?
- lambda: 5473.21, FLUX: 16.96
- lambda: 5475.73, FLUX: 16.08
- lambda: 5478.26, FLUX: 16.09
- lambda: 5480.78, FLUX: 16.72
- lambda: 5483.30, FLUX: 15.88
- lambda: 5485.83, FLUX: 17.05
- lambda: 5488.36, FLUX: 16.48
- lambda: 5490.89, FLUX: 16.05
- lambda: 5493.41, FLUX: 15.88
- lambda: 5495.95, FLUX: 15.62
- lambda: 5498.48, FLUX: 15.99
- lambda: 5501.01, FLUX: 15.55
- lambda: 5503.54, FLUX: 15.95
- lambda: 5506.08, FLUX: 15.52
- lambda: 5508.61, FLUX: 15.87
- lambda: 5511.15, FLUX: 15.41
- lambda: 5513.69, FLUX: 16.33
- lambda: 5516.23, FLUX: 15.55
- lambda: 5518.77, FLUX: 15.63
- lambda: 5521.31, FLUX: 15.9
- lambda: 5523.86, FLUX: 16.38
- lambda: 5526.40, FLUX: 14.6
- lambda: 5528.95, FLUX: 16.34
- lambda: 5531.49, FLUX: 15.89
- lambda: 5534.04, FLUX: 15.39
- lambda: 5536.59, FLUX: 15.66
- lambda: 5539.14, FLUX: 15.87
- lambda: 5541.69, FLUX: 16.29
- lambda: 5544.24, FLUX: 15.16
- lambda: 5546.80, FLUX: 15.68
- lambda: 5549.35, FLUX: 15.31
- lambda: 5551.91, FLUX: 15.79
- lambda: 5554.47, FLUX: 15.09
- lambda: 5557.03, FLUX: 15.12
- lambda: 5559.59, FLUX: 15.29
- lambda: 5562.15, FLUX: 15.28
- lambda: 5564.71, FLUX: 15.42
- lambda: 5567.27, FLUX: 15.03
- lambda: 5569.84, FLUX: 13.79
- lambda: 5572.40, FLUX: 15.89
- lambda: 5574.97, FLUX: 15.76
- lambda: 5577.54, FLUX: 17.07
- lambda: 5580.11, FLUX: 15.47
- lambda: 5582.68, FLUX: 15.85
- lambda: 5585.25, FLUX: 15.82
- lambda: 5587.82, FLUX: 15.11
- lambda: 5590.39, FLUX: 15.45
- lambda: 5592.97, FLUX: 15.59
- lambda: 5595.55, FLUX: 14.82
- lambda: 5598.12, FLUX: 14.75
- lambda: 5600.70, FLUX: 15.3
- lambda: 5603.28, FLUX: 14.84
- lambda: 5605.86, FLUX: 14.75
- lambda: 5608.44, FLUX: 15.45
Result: 15.89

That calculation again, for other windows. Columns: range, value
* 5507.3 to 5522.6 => 16.33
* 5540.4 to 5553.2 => 16.29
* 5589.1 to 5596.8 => 15.59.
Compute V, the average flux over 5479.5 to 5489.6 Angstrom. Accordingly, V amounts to 16.5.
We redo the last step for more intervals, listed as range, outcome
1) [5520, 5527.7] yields 15.6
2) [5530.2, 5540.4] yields 15.7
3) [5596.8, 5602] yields 15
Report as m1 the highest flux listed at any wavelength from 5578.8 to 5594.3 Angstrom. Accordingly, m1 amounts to 15.85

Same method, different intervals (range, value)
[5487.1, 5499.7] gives 16.48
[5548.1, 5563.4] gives 15.79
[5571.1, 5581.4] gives 17.07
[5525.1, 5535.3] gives 16.34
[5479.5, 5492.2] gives 17.05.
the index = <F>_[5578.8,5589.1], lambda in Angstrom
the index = 15.6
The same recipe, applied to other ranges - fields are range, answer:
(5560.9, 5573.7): 15.1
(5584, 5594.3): 15.5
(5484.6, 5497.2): 16.2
